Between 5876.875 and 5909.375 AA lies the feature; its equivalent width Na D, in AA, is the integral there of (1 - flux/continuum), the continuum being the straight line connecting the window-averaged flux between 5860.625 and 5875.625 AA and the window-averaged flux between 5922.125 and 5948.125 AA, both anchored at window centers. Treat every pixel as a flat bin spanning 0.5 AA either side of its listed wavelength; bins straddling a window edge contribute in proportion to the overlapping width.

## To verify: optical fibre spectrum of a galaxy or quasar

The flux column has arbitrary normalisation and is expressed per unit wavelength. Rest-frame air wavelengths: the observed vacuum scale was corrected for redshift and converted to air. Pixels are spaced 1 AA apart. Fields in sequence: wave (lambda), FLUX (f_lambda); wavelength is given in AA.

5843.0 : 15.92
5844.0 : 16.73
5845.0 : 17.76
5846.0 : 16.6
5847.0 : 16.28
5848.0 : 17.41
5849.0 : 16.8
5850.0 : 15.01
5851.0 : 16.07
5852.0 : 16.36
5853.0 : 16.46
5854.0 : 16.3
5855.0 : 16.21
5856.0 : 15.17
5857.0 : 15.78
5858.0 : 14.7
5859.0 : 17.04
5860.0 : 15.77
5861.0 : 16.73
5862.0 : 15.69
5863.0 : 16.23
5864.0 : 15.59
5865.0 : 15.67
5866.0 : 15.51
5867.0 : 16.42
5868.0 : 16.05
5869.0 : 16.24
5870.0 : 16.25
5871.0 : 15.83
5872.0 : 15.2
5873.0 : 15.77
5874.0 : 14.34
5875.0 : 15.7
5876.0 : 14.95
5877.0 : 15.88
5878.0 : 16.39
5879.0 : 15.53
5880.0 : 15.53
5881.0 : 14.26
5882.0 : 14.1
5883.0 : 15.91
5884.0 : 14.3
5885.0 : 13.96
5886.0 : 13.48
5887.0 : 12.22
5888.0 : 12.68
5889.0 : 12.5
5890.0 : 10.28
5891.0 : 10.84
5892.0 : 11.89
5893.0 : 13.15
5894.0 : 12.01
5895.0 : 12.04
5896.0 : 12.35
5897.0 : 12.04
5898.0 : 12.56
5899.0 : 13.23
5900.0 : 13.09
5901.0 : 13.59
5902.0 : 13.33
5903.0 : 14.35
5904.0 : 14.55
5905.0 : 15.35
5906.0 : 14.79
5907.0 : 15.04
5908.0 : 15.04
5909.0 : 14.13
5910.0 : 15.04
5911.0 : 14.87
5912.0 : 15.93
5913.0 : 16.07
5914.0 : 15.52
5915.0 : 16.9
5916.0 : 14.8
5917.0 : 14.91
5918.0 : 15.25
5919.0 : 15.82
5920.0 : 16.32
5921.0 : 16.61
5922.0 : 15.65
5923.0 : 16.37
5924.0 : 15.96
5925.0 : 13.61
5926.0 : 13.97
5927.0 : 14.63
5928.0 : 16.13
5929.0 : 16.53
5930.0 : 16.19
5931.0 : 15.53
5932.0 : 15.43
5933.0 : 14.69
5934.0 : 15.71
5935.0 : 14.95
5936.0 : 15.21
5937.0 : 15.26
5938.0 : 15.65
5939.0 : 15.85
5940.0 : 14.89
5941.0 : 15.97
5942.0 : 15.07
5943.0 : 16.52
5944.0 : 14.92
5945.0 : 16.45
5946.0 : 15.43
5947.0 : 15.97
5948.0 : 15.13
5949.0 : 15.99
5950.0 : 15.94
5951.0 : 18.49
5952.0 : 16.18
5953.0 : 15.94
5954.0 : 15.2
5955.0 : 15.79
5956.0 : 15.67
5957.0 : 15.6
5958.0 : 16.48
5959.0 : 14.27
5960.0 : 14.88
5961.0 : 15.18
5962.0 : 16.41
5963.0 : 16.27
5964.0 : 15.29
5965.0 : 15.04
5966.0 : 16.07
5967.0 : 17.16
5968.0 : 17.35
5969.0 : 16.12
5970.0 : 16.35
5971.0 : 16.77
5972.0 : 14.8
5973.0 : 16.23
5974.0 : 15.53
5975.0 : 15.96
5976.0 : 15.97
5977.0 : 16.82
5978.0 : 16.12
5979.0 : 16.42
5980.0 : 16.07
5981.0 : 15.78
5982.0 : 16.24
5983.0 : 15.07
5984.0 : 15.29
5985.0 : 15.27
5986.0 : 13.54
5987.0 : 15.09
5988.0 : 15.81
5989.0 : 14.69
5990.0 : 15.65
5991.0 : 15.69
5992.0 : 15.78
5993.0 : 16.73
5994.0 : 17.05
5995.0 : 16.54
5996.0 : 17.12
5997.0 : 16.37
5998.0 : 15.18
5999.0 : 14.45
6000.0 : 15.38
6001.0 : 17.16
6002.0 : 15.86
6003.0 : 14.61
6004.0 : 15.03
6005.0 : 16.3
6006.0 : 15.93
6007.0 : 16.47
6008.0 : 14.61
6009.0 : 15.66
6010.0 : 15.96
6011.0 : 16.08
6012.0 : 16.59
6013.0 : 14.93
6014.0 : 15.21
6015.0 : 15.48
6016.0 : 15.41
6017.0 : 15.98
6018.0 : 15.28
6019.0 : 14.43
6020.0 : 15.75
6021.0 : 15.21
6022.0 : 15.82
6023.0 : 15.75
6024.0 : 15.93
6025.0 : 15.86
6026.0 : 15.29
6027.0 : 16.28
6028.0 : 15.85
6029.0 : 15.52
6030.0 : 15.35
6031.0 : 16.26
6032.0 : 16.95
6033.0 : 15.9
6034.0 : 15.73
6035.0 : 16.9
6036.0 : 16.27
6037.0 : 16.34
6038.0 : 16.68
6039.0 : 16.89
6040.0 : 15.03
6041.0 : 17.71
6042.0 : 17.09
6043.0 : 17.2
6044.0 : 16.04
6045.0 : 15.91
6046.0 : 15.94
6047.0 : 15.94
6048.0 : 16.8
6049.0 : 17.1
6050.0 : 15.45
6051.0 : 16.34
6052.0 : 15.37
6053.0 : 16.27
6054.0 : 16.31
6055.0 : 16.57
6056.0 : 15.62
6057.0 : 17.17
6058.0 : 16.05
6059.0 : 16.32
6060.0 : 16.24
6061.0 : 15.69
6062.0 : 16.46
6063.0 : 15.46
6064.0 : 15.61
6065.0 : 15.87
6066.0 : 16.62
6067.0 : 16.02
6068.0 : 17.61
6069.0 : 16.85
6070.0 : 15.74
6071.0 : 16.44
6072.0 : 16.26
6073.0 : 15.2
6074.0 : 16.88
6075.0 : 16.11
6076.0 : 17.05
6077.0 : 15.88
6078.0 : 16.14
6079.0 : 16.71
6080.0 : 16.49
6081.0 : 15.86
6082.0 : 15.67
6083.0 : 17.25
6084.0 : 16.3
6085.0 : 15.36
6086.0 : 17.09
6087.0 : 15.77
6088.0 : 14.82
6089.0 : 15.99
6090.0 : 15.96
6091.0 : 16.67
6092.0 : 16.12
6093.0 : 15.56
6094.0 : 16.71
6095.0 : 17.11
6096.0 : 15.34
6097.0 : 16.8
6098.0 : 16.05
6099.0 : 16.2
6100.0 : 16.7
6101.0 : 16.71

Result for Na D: 4.3 AA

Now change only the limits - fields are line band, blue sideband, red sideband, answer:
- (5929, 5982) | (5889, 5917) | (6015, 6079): -4.3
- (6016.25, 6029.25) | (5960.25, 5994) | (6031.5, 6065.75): 0.4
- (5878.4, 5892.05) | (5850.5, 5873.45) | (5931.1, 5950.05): 2.0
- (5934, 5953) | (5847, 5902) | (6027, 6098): -0.6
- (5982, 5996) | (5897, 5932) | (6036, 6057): 0.1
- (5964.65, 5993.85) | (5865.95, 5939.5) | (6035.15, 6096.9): -0.8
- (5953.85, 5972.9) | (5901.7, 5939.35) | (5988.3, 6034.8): -0.4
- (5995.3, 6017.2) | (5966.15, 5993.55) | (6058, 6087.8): 0.3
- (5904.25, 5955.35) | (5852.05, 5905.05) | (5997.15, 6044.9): -1.8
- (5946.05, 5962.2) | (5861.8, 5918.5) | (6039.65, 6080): -0.7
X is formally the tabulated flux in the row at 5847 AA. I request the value 16.28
